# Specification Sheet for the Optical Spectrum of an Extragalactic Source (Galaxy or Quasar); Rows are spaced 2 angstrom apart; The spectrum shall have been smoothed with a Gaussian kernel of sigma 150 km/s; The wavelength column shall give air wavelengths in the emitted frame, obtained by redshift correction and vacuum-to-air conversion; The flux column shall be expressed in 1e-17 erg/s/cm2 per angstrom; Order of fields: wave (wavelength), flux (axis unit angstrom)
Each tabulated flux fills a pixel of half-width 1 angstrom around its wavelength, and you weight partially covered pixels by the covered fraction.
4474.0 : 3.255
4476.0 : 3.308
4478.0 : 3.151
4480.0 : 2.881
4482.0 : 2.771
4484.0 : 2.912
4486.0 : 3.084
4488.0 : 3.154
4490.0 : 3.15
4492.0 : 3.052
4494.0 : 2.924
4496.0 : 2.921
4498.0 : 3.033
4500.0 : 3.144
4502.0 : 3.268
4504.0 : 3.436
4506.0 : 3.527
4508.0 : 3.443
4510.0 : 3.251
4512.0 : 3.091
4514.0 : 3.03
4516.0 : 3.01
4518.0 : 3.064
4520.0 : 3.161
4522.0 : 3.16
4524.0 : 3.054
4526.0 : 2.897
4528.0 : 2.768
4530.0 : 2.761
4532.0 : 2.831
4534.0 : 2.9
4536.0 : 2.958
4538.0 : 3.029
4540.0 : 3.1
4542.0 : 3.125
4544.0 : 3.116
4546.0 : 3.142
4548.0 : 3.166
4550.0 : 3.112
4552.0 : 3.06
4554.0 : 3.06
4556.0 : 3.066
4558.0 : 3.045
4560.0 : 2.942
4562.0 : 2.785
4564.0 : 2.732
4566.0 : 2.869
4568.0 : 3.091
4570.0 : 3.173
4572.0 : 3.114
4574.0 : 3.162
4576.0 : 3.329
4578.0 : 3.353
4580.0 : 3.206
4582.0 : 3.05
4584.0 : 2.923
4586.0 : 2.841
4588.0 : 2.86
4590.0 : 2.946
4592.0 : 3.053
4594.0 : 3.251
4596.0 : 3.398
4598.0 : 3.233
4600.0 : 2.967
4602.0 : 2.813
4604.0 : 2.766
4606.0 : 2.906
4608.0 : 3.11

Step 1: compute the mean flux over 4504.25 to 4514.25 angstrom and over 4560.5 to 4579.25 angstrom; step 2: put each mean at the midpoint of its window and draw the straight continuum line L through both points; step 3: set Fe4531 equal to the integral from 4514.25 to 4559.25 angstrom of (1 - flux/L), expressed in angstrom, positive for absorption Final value 2.3 angstrom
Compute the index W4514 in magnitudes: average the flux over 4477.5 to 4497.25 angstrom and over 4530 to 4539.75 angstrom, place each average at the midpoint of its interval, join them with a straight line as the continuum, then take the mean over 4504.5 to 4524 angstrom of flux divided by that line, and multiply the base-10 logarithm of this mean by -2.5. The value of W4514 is -0.08 mag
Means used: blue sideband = 3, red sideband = 2.93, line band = 3.19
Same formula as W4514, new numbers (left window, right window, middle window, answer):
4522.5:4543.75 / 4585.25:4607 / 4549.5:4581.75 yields -0.03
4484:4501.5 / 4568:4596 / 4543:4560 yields 0.00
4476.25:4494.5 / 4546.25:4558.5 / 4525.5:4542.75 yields 0.05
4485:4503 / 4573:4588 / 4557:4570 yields 0.06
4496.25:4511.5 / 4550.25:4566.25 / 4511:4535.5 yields 0.07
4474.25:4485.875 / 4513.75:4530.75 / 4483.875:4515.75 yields -0.05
